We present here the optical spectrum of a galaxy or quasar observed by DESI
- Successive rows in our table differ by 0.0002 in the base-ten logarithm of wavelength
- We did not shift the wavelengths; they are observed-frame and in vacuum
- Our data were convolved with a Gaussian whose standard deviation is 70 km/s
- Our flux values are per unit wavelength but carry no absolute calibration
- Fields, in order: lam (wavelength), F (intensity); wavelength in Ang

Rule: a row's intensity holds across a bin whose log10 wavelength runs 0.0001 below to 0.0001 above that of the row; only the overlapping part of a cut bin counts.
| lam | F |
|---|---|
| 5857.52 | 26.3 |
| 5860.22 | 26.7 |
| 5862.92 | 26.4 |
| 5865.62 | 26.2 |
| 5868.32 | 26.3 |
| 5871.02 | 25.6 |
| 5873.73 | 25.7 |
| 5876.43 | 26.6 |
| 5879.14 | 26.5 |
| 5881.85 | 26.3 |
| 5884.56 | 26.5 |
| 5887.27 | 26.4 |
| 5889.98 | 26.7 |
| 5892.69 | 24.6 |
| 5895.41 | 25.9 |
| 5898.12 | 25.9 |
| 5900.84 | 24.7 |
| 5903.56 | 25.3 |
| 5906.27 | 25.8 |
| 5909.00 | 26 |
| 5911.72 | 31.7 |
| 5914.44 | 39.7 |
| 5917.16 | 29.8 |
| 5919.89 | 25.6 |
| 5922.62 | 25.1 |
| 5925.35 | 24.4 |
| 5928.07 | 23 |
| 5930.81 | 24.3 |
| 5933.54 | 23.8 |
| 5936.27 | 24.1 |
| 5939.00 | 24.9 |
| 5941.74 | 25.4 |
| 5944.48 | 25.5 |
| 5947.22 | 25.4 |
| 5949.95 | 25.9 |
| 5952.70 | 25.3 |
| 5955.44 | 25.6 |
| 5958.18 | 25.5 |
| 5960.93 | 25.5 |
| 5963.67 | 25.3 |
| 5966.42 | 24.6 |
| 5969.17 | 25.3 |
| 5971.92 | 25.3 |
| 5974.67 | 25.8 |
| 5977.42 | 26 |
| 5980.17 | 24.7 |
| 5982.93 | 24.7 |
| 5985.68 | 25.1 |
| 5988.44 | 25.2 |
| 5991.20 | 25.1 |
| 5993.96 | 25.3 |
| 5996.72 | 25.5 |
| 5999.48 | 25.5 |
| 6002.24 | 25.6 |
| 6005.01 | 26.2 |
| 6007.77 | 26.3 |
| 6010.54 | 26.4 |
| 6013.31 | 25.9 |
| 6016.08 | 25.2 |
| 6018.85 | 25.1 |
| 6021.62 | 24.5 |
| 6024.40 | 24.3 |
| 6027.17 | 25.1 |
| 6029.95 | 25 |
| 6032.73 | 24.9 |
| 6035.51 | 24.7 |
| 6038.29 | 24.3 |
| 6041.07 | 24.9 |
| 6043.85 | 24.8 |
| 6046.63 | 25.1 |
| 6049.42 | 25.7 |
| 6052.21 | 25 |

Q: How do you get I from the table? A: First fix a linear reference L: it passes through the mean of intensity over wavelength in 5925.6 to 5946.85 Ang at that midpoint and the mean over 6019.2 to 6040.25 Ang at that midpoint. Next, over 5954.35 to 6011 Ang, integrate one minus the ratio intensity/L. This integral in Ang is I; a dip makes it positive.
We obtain -2.0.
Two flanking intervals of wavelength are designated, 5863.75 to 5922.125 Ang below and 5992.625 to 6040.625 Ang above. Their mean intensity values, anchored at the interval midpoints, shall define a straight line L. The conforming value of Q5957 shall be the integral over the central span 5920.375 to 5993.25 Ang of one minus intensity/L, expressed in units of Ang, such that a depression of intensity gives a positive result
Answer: 3.0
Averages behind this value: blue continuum 27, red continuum 25.3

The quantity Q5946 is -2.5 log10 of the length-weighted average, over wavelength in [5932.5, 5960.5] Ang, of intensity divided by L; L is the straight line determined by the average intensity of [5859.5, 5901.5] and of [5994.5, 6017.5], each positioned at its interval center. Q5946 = 0.03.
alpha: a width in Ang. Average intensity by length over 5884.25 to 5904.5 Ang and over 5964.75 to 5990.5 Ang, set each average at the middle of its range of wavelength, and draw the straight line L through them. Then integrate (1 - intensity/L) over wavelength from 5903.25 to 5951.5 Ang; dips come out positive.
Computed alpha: -1.76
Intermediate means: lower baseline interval 25.7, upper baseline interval 25.2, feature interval 26.4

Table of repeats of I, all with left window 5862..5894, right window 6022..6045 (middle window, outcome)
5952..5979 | -0.1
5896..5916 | -1.9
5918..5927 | 0.2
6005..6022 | -0.5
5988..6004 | -0.2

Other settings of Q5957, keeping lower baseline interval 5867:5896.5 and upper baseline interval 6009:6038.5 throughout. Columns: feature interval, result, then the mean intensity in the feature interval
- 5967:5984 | 0.1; 25.3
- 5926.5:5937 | 0.8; 23.8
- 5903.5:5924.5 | -2.3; 28.7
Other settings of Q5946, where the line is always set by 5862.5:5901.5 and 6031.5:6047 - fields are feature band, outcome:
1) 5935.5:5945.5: 0.024 mag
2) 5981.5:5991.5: 0.008 mag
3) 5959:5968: 0.010 mag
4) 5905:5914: -0.129 mag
